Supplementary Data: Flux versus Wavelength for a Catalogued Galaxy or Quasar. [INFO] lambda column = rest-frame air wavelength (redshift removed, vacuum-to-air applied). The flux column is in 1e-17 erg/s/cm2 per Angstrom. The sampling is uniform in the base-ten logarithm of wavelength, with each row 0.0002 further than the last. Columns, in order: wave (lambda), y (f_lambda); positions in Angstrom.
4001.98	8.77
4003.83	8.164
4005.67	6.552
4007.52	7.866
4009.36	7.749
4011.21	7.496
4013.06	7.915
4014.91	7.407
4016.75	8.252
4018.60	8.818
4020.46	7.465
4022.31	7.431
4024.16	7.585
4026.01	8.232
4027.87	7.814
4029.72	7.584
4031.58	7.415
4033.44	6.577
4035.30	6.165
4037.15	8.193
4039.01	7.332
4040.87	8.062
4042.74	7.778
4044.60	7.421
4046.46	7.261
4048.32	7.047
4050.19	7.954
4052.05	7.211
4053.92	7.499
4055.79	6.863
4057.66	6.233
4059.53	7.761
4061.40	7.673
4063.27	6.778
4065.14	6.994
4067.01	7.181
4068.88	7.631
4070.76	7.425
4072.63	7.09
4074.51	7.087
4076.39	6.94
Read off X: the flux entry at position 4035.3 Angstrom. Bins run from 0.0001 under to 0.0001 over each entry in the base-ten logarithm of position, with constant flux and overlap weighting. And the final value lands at 6.165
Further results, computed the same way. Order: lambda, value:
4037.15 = 8.193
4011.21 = 7.496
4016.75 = 8.252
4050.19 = 7.954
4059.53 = 7.761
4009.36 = 7.749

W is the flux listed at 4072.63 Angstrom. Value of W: 7.09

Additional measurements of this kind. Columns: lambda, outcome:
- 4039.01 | 7.332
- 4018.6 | 8.818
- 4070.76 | 7.425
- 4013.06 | 7.915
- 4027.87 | 7.814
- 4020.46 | 7.465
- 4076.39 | 6.94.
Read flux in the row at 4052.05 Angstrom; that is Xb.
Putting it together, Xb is 7.211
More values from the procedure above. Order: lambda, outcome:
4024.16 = 7.585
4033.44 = 6.577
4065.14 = 6.994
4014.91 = 7.407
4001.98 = 8.77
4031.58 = 7.415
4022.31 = 7.431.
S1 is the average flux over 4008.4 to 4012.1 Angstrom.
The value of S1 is 7.63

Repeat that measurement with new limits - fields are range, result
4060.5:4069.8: 7.26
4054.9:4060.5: 6.95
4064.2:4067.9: 7.09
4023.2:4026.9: 7.91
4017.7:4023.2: 7.89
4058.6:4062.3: 7.72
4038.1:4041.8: 7.7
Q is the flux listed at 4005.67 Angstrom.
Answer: 6.552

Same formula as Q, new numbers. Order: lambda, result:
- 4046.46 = 7.261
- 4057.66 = 6.233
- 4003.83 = 8.164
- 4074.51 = 7.087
